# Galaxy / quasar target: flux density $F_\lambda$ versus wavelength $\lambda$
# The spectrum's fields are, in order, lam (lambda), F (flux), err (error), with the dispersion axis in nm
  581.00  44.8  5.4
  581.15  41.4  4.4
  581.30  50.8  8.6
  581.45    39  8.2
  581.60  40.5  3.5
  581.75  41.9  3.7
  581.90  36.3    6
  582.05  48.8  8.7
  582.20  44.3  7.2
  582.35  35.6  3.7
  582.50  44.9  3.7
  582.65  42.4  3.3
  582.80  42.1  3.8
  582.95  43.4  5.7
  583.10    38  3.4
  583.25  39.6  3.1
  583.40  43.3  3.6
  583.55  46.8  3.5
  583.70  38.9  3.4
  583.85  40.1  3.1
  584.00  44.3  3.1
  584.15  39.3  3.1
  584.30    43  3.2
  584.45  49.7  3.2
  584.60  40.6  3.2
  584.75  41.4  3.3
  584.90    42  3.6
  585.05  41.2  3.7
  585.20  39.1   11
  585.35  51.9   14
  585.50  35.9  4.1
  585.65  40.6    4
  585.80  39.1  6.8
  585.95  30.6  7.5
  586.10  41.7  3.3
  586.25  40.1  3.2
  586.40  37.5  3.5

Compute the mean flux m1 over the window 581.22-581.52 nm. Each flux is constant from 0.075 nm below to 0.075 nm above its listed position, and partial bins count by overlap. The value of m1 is 44.9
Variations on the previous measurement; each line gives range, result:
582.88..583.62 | 42.2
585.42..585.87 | 38.7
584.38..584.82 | 43.9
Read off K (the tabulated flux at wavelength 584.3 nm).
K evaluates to 43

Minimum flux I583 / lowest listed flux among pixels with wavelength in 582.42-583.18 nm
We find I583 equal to 38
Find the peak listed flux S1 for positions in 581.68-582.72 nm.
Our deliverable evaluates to 48.8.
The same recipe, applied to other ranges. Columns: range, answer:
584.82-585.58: 51.9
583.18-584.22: 46.8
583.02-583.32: 39.6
